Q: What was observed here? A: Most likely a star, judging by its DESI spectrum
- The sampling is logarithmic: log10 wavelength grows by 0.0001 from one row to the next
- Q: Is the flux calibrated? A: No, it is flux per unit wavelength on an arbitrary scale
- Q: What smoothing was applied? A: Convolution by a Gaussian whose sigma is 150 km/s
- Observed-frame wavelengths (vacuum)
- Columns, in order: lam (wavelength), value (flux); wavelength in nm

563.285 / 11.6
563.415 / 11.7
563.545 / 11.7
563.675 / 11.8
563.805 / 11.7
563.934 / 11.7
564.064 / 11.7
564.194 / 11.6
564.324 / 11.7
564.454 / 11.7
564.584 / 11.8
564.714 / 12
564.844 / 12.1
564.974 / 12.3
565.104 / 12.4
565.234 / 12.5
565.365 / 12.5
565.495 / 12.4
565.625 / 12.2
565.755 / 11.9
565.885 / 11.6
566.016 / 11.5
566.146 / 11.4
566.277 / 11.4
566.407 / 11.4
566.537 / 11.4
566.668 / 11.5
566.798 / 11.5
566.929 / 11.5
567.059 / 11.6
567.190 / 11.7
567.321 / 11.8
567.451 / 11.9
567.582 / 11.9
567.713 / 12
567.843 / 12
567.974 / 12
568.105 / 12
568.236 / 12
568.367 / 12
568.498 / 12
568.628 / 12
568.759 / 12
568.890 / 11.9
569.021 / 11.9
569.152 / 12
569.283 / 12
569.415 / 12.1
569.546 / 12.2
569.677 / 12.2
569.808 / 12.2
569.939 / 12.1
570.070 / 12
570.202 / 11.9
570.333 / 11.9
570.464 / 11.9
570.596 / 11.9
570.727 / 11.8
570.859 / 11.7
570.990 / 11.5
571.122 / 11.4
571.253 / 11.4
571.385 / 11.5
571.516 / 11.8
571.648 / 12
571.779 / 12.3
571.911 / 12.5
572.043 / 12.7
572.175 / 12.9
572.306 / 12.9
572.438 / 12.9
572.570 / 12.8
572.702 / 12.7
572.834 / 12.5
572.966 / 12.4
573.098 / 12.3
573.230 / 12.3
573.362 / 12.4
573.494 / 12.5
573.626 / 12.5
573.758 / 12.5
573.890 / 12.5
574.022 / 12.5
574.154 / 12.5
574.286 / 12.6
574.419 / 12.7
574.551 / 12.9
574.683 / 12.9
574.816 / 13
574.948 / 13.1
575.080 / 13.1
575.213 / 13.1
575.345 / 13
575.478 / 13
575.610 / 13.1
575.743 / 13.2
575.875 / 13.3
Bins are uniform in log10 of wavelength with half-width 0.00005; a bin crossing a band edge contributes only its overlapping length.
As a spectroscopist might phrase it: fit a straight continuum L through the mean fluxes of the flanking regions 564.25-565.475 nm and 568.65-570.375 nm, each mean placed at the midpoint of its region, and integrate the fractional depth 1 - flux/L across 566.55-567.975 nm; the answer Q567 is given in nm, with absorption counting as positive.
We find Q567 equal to 0.04 nm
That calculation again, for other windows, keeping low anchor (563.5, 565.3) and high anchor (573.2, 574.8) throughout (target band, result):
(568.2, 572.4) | 0.102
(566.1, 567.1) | 0.050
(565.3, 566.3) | 0.010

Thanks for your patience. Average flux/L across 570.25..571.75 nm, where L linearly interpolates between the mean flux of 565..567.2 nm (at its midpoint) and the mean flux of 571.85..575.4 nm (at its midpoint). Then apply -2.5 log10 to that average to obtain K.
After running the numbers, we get 0.06 mag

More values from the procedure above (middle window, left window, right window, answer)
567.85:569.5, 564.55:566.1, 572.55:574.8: 0.03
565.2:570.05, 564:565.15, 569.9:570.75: 0.00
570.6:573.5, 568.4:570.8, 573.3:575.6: 0.01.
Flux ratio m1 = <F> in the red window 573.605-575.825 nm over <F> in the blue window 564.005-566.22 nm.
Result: 1.08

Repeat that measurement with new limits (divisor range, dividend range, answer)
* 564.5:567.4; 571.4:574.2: 1.05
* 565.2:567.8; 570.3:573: 1.03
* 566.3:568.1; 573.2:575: 1.08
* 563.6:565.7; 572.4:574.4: 1.04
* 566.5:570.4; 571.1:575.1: 1.05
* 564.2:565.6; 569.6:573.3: 1.00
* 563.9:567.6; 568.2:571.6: 1.01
